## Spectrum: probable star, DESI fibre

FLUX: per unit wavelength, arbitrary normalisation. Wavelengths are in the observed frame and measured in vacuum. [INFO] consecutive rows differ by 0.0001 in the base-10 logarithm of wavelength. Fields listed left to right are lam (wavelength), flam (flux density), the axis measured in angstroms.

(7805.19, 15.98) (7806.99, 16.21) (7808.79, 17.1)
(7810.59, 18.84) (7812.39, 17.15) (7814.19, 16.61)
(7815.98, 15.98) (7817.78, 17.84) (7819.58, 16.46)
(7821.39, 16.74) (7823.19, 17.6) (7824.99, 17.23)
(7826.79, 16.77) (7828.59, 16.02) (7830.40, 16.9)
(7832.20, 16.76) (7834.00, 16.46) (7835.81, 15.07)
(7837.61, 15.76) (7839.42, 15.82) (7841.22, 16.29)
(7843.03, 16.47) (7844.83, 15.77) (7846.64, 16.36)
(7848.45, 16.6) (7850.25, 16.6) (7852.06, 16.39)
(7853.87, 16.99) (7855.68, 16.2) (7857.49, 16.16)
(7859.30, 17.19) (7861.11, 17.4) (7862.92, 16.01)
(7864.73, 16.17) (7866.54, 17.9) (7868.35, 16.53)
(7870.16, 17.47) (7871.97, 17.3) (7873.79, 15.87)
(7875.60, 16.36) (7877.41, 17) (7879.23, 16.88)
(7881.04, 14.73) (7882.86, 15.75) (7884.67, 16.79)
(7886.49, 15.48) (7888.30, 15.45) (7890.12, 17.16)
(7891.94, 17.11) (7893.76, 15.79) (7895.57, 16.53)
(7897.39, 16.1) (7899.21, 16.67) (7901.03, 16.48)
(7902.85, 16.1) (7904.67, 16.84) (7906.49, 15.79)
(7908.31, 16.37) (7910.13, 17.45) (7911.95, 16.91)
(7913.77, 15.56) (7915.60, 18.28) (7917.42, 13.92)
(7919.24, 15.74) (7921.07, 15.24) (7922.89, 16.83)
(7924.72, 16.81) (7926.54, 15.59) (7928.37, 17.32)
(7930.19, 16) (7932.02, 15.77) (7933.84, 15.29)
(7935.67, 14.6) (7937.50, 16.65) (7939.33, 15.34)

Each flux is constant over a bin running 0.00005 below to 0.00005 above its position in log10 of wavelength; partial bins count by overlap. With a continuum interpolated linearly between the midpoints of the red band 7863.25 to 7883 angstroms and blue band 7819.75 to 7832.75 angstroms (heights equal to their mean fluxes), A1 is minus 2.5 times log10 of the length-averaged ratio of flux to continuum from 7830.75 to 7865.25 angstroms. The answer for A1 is 0.02 mag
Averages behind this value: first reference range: 16.8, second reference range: 16.6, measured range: 16.4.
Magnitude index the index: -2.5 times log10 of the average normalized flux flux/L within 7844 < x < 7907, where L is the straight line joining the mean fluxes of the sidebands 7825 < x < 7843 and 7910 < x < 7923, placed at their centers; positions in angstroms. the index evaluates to -0.017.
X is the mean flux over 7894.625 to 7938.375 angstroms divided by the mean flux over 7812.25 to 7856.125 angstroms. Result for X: 0.98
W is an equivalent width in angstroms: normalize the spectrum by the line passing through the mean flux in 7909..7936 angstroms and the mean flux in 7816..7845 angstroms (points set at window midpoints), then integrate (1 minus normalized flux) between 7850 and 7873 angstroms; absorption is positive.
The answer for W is -0.6 angstroms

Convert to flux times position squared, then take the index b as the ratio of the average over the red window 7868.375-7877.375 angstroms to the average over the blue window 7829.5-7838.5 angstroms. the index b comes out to 1.04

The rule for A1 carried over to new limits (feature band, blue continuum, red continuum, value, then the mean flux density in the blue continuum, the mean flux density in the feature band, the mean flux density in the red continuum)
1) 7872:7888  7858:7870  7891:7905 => 0.03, 16.9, 16.1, 16.4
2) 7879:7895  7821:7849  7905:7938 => 0.01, 16.4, 16.1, 16.1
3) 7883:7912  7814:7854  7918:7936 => -0.02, 16.5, 16.4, 15.9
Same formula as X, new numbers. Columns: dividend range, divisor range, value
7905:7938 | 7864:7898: 0.98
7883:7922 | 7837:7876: 0.98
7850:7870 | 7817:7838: 1.00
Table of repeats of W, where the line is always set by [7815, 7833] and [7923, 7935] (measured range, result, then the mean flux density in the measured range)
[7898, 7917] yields -0.3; 16.6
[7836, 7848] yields 0.5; 16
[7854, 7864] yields 0.0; 16.6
